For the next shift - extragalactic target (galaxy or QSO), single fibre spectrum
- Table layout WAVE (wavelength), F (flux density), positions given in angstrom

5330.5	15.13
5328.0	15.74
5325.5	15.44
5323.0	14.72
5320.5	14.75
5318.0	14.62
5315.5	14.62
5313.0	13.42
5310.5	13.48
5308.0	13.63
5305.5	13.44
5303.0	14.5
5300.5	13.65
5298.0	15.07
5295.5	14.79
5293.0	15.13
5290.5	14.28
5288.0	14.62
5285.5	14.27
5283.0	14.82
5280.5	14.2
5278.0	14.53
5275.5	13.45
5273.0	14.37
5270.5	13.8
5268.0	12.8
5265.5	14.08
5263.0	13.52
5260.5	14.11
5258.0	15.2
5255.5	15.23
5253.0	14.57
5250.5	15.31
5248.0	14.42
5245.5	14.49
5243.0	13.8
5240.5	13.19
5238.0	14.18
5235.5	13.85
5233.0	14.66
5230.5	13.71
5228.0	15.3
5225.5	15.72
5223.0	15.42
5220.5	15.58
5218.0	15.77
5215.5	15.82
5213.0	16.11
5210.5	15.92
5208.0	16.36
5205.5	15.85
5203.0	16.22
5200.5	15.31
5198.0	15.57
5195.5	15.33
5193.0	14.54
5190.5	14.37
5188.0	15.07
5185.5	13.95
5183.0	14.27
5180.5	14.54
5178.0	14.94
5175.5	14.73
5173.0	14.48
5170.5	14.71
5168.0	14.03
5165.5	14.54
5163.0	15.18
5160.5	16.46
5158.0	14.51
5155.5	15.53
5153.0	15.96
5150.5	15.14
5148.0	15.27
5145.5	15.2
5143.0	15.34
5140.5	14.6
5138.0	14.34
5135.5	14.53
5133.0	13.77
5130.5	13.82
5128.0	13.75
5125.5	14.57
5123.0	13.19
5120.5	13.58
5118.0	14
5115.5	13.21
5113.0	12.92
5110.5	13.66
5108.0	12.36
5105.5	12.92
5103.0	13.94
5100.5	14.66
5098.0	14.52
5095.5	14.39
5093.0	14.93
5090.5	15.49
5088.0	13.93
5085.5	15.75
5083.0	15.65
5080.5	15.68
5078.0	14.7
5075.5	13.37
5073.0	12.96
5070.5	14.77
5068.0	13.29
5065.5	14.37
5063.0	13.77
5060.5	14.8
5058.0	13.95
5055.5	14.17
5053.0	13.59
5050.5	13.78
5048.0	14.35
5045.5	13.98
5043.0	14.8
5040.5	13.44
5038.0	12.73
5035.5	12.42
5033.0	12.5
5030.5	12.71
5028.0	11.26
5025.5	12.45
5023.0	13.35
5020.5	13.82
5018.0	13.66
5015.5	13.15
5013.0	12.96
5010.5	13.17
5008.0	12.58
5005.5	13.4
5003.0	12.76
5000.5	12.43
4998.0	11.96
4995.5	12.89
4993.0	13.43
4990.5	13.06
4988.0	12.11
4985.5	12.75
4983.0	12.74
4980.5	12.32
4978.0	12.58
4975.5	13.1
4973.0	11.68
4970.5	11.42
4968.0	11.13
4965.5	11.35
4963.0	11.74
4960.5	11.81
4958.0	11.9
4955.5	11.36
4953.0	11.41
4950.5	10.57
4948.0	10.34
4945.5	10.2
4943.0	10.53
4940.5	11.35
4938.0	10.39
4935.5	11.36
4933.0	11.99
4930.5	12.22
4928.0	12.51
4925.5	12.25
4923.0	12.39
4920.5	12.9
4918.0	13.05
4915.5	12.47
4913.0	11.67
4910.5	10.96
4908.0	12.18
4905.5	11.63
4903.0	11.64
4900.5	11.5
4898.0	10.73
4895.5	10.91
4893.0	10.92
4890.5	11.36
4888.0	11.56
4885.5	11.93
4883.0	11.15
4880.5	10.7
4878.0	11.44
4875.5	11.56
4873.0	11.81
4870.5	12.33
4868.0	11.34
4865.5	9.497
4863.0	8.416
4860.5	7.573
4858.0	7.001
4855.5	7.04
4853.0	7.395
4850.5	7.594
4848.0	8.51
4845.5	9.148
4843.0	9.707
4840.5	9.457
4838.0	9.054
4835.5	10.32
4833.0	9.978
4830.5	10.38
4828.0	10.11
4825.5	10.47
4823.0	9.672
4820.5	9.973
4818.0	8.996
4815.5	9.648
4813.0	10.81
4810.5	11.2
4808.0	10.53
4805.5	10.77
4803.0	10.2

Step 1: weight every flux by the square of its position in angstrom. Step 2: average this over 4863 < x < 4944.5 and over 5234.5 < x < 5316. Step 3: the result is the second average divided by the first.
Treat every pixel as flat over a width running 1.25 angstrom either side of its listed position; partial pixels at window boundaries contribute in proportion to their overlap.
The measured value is 1.43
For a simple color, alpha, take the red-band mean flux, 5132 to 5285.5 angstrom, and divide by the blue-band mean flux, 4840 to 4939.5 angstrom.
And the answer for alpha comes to 1.4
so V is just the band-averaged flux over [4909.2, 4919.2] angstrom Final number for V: 12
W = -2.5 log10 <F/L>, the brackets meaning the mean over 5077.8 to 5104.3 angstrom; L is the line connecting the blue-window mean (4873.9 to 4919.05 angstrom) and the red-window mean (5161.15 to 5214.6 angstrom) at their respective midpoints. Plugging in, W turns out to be -0.08 mag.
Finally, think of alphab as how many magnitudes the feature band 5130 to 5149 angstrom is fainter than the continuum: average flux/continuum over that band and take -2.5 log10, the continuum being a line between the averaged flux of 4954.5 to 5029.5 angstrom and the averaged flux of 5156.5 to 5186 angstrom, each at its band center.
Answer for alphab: -0.02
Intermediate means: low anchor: 12.5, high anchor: 14.7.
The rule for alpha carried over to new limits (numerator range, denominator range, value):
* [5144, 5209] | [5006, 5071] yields 1.12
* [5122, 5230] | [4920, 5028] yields 1.23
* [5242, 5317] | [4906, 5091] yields 1.12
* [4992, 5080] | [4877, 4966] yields 1.16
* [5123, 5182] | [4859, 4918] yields 1.33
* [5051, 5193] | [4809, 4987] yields 1.33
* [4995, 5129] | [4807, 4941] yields 1.29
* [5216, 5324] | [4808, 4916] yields 1.40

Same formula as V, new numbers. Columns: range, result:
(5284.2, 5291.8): 14.4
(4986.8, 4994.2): 12.9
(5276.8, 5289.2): 14.5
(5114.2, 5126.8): 13.7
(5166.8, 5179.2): 14.6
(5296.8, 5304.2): 14.4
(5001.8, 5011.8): 13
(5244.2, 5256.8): 14.8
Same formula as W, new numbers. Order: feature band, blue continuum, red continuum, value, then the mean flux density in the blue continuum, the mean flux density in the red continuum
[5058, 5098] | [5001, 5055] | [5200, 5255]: -0.07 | 13.2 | 15.1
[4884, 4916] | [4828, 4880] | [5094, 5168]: -0.12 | 9.51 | 14.3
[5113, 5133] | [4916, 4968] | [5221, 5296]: -0.04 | 11.6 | 14.4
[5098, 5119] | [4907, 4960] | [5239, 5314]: -0.05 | 11.6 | 14.2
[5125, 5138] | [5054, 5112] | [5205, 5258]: 0.03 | 14.3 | 15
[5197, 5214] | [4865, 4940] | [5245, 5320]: -0.16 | 11.6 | 14.3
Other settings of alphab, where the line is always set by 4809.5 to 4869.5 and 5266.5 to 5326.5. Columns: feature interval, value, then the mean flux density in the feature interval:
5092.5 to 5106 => -0.18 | 14.3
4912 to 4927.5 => -0.22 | 12.5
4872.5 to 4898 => -0.15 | 11.3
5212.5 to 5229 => -0.17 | 15.7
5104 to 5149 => -0.12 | 13.9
